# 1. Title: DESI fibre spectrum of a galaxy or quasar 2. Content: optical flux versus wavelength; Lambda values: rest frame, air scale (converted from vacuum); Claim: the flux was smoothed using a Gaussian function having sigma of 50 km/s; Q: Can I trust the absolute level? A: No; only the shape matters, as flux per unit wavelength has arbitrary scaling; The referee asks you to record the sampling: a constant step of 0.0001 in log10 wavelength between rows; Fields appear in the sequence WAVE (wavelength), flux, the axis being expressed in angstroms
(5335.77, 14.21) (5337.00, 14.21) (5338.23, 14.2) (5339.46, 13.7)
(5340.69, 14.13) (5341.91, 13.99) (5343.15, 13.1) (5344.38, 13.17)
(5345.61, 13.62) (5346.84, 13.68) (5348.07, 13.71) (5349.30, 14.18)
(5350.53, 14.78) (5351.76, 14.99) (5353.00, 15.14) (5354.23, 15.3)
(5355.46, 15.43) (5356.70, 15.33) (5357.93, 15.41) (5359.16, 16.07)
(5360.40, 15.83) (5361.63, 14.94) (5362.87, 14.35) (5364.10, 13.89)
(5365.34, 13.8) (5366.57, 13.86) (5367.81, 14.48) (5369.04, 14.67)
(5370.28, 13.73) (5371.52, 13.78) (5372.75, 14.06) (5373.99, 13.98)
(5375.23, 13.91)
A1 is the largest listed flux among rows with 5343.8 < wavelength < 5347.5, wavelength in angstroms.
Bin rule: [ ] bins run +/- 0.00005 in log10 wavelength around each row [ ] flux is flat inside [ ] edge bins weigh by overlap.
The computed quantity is 13.68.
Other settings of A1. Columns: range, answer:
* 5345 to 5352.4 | 14.99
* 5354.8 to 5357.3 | 15.43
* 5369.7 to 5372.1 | 13.78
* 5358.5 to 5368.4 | 16.07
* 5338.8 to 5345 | 14.13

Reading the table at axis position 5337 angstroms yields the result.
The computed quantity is 14.21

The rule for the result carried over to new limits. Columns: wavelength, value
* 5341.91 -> 13.99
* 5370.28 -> 13.73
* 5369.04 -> 14.67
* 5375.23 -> 13.91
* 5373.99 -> 13.98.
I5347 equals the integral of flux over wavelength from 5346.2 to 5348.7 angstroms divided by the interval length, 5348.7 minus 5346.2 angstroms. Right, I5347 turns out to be 13.7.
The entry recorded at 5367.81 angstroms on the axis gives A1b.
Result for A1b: 14.48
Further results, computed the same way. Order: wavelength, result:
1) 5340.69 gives 14.13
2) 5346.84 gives 13.68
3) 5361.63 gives 14.94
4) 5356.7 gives 15.33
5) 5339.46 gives 13.7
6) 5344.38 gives 13.17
